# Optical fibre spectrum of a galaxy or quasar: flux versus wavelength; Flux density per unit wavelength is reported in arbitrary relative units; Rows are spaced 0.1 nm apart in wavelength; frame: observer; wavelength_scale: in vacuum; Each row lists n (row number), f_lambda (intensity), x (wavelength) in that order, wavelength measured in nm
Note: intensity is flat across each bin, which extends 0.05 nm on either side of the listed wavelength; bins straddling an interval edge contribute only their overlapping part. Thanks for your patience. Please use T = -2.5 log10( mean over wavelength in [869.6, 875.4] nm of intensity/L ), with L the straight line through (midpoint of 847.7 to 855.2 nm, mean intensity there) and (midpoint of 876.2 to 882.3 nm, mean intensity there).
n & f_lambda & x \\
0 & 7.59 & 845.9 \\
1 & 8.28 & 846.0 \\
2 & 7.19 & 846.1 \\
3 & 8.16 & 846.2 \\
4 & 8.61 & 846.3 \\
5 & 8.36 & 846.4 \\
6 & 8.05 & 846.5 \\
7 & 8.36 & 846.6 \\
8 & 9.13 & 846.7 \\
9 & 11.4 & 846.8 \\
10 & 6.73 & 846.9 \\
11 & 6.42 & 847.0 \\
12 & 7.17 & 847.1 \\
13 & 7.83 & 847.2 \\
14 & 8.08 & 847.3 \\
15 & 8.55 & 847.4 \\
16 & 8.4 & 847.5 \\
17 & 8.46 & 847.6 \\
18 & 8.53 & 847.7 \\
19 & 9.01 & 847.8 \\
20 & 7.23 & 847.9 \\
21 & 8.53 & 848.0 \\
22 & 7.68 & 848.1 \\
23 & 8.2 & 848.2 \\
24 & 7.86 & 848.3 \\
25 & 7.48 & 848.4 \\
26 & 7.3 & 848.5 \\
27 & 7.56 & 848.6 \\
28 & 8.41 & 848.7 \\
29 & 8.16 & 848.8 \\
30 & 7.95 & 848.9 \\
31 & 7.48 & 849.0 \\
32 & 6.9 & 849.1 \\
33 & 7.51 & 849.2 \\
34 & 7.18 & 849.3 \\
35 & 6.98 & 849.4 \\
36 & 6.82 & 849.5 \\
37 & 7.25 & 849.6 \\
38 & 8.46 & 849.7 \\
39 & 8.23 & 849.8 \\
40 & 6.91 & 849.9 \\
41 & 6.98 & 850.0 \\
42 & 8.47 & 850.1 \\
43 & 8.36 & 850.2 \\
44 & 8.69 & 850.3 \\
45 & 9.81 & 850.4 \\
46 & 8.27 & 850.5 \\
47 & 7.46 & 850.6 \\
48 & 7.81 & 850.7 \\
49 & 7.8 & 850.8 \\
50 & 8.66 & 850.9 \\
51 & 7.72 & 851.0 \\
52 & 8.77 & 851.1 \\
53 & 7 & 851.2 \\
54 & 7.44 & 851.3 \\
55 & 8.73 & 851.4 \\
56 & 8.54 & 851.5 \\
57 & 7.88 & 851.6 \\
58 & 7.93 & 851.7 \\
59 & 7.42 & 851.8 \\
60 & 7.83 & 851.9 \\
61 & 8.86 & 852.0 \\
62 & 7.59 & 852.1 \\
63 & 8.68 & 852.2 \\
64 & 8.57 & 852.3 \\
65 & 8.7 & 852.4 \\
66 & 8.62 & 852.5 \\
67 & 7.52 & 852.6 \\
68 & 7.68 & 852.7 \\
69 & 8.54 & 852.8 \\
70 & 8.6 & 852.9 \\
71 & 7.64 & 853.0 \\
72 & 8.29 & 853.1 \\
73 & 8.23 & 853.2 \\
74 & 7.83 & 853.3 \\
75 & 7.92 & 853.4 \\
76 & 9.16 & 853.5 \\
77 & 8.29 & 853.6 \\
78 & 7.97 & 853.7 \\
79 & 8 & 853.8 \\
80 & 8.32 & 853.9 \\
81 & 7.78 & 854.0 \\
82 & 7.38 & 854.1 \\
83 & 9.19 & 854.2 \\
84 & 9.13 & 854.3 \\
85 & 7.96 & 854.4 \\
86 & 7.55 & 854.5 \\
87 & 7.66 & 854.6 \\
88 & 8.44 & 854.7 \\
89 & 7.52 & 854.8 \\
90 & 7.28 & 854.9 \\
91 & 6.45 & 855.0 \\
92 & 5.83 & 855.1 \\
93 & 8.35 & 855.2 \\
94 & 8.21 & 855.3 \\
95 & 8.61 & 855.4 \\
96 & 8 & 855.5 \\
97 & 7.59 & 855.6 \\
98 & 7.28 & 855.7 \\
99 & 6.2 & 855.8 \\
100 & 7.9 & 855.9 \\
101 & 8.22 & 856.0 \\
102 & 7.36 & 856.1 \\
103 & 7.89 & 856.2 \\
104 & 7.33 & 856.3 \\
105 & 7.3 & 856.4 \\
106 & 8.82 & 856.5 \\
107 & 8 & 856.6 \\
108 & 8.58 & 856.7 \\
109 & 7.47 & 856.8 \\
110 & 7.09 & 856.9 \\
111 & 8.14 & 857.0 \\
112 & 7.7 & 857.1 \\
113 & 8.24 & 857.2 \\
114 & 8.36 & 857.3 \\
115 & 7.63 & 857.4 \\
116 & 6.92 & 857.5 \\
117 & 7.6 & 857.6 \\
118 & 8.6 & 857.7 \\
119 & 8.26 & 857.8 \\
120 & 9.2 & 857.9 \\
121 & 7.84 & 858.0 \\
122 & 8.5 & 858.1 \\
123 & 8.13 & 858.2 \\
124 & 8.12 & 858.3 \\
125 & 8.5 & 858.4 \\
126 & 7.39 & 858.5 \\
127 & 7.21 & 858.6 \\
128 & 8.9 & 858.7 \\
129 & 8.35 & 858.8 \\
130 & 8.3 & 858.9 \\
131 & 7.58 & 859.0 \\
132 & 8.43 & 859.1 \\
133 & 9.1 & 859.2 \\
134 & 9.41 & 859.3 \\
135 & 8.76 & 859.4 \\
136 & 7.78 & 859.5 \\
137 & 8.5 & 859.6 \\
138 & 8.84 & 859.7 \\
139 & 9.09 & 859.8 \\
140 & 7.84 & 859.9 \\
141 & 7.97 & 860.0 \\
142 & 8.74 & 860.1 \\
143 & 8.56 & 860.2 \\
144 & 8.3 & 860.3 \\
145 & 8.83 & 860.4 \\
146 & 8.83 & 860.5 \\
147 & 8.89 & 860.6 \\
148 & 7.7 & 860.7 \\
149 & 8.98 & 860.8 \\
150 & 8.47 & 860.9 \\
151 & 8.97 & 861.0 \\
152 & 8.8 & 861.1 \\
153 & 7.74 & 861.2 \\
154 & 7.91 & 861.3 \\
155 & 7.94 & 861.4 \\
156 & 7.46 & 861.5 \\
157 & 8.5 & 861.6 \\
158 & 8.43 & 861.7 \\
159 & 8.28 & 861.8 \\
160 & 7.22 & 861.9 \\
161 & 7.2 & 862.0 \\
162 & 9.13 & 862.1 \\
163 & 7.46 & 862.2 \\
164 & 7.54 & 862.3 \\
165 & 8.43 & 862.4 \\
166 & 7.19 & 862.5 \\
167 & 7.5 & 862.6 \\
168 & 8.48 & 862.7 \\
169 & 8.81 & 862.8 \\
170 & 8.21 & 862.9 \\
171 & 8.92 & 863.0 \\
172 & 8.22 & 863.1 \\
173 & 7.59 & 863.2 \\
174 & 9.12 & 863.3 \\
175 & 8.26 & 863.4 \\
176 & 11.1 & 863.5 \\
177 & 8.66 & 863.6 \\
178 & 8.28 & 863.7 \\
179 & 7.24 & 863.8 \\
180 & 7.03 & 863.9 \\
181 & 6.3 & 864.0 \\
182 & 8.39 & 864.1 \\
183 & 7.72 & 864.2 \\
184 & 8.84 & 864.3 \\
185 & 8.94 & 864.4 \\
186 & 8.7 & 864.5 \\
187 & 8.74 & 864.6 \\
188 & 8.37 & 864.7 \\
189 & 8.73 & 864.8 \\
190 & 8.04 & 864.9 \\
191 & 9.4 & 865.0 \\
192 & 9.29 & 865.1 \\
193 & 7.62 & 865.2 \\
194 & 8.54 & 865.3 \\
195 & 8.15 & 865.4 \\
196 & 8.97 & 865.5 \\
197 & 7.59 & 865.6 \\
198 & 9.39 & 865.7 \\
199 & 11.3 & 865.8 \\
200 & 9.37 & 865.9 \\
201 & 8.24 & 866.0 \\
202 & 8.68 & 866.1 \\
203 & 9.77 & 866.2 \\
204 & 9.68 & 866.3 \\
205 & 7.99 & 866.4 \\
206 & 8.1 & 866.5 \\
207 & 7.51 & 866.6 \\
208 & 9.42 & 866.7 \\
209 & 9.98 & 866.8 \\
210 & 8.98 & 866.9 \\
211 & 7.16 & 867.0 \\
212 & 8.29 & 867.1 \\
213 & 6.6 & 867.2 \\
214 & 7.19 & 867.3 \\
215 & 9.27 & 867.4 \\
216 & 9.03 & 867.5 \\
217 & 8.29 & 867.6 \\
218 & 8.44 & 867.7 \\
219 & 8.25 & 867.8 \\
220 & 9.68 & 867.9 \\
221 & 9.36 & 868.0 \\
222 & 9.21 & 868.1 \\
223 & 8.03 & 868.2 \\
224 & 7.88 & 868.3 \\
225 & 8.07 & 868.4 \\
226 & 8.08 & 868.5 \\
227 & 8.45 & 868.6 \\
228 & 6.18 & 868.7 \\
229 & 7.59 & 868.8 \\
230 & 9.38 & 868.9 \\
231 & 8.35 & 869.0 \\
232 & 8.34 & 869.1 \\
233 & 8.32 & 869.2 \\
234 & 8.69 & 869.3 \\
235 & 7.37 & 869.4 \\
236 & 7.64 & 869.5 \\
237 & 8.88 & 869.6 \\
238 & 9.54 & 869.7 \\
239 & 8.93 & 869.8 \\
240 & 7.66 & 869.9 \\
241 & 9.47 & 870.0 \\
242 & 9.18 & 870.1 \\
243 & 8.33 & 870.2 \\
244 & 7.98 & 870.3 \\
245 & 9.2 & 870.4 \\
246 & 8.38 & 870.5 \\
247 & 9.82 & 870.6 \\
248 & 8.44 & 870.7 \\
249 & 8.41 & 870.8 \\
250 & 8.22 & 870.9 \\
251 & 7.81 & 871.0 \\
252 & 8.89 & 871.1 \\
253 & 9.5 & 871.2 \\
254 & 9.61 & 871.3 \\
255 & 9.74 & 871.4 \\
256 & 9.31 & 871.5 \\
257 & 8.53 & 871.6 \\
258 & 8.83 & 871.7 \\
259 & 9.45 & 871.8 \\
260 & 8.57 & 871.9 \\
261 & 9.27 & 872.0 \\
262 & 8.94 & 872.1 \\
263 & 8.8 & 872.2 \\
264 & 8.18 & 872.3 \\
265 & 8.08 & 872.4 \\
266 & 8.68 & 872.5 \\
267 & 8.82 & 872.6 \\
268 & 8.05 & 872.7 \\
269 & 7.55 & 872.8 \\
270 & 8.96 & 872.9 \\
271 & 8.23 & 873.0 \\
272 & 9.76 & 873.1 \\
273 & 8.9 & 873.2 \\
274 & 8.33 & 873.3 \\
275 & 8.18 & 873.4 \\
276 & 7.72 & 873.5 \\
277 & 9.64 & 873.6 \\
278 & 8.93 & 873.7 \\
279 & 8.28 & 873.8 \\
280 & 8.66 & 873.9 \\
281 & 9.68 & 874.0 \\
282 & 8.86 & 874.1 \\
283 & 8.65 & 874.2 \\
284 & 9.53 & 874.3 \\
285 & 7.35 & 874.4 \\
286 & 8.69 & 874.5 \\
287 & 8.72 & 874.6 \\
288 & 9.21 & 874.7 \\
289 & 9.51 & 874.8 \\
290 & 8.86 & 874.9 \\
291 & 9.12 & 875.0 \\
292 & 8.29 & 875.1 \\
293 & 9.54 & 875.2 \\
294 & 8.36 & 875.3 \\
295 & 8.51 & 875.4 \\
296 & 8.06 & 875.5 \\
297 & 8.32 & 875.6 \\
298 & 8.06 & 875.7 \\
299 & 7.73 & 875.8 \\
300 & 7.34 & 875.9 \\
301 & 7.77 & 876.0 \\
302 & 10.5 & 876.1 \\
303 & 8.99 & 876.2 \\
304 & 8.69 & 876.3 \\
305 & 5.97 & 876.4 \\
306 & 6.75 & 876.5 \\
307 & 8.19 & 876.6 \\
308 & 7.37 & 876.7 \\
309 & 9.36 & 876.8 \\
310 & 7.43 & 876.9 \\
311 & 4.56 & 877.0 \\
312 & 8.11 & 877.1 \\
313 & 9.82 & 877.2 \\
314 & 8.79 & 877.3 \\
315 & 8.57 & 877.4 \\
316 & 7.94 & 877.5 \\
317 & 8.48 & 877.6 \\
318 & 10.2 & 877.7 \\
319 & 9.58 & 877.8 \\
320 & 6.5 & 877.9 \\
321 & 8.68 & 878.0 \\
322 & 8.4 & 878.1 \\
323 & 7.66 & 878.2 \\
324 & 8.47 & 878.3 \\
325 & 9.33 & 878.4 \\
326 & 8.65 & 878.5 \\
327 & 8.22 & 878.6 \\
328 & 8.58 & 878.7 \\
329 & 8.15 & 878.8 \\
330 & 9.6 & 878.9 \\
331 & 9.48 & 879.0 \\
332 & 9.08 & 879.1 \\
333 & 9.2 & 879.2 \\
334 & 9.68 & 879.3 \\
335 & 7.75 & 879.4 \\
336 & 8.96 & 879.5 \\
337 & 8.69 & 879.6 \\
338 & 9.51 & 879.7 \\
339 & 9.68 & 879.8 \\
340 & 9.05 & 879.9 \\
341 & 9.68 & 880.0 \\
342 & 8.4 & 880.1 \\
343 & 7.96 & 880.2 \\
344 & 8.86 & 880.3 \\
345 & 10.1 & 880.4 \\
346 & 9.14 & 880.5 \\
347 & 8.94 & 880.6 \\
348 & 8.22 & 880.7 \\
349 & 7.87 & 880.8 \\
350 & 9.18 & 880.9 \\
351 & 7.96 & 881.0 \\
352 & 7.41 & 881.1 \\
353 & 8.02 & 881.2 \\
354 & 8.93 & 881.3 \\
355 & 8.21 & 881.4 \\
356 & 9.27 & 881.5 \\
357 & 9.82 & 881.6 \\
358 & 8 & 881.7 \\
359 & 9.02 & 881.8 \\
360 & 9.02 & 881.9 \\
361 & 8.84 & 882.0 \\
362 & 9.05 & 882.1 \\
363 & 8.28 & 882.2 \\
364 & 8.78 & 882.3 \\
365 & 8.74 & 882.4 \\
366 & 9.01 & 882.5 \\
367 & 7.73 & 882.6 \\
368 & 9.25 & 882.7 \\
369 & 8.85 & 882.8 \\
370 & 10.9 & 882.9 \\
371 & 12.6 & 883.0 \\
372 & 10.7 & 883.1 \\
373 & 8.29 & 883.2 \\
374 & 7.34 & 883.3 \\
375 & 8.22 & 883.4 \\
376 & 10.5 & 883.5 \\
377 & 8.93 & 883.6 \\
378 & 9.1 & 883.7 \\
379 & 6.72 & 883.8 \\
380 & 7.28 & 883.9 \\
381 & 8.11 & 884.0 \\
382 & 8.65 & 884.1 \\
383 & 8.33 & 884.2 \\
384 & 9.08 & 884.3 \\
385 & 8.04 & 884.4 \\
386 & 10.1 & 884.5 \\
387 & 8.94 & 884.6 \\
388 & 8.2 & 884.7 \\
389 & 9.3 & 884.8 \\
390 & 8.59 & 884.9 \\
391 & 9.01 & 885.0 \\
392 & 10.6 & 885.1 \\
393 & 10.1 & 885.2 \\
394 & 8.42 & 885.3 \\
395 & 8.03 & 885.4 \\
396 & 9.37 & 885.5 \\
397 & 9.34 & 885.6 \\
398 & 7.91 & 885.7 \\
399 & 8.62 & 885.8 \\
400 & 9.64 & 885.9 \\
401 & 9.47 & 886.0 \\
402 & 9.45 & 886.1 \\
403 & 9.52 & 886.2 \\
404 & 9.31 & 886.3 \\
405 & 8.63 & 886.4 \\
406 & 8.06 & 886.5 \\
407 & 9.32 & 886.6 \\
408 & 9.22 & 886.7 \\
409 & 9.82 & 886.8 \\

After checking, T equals -0.05 mag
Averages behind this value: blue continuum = 7.95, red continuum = 8.56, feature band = 8.77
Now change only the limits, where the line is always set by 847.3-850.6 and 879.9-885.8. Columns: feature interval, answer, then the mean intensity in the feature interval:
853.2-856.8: 0.030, 7.87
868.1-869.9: 0.031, 8.23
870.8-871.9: -0.051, 8.94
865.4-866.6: -0.066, 8.91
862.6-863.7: -0.045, 8.66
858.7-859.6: -0.038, 8.49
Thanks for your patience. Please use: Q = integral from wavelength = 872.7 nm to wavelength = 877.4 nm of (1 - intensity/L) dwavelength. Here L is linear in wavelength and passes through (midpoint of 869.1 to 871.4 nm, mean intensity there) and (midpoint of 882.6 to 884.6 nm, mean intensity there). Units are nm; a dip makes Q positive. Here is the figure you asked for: 0.18 nm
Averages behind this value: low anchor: 8.67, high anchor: 8.97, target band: 8.43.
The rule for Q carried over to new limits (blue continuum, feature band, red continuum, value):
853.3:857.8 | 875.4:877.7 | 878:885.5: 0.148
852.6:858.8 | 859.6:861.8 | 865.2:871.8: -0.059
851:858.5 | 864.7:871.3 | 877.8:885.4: -0.137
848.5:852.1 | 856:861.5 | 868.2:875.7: -0.028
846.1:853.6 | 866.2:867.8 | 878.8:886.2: 0.013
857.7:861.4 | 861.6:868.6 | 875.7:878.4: -0.087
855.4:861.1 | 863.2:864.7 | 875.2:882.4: -0.016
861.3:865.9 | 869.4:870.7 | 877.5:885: -0.026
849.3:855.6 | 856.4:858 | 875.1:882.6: 0.017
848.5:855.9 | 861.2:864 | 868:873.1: 0.061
